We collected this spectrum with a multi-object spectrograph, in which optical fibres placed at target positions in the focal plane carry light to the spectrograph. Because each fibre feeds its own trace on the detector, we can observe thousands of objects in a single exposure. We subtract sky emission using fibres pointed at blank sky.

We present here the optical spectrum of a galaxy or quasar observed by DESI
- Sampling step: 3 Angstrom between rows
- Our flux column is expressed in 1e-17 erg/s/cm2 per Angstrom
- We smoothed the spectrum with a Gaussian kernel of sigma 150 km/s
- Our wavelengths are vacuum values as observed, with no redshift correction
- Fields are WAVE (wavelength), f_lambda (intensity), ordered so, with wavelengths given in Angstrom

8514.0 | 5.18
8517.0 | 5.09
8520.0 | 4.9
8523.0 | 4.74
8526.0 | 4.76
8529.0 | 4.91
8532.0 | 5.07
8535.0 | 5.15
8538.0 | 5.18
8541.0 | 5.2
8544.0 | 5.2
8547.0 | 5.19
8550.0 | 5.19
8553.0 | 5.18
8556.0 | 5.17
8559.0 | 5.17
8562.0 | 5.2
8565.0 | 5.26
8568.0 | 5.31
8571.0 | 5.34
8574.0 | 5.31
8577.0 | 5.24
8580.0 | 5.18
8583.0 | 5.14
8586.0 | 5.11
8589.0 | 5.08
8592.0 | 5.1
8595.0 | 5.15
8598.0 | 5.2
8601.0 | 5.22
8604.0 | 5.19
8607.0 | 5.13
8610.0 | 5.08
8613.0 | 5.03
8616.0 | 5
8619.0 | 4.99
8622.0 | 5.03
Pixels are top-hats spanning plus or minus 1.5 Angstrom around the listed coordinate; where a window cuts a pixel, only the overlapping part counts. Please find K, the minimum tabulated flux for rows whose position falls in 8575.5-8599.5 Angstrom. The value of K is 5.08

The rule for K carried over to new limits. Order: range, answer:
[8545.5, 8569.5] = 5.17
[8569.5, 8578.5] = 5.24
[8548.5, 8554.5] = 5.18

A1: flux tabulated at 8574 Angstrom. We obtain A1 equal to 5.31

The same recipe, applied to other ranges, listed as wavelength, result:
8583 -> 5.14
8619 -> 4.99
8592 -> 5.1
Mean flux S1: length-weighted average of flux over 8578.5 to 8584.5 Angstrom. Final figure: 5.16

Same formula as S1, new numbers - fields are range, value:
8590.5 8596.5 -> 5.12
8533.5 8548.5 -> 5.18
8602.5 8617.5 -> 5.09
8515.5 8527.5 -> 4.87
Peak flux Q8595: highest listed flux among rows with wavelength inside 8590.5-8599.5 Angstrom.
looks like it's 5.2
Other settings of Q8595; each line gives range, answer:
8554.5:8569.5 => 5.31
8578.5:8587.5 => 5.18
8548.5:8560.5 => 5.19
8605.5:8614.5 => 5.13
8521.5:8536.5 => 5.15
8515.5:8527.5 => 5.09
